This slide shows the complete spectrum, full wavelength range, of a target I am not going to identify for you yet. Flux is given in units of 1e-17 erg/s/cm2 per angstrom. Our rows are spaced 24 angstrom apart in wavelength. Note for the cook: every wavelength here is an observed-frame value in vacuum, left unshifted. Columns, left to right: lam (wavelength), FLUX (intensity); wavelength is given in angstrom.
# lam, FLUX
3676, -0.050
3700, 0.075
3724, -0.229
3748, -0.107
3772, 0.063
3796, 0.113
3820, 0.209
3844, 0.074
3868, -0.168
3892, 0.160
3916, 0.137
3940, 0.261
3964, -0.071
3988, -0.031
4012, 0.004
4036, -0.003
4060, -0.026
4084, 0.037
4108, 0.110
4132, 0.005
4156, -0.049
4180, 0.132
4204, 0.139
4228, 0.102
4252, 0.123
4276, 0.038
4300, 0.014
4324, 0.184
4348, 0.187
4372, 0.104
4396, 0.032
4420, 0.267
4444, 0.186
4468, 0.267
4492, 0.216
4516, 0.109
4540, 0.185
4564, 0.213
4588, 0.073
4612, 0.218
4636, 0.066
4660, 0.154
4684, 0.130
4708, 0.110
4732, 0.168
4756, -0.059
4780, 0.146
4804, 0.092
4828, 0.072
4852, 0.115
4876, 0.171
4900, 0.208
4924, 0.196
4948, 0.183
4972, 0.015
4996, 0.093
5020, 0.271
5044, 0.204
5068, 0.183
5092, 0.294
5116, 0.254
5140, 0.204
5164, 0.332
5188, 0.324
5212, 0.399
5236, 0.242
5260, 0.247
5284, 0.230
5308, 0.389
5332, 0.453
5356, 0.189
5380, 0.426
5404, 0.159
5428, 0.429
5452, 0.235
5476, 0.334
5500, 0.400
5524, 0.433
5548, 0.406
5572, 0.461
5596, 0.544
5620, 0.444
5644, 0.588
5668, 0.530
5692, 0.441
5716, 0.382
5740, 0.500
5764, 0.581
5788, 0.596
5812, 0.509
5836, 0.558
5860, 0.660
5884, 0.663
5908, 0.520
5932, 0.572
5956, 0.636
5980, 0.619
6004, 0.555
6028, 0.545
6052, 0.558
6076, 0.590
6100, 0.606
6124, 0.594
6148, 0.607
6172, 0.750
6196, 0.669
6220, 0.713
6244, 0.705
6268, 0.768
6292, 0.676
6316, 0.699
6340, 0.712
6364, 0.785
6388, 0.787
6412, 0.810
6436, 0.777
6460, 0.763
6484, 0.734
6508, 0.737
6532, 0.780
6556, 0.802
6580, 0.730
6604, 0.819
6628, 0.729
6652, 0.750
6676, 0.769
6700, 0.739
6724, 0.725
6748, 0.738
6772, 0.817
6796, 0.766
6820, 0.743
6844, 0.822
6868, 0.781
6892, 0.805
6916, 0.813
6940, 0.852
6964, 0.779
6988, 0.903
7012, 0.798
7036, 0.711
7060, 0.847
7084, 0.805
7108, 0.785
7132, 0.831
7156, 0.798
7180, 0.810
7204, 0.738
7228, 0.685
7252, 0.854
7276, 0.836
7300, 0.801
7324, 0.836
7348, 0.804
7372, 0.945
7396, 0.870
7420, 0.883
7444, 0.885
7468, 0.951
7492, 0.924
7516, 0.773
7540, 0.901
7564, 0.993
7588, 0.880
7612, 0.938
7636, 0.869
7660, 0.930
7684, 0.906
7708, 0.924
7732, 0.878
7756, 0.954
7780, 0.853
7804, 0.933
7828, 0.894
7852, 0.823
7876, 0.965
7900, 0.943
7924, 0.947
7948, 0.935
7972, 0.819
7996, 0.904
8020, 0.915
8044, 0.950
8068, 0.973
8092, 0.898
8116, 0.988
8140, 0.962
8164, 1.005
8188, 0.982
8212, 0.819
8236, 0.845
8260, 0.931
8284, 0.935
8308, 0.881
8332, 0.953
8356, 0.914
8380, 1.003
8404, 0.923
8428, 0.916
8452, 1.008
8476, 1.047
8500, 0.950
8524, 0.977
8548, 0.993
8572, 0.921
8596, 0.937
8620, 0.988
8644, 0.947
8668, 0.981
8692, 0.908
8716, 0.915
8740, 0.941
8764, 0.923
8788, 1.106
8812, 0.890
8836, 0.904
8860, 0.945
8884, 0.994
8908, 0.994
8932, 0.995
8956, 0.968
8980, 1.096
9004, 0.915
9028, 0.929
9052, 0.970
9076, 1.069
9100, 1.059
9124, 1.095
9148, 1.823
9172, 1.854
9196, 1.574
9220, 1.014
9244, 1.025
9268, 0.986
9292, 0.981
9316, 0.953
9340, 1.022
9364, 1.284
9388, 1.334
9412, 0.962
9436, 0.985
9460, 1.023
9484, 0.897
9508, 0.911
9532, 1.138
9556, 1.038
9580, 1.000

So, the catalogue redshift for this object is 0.395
